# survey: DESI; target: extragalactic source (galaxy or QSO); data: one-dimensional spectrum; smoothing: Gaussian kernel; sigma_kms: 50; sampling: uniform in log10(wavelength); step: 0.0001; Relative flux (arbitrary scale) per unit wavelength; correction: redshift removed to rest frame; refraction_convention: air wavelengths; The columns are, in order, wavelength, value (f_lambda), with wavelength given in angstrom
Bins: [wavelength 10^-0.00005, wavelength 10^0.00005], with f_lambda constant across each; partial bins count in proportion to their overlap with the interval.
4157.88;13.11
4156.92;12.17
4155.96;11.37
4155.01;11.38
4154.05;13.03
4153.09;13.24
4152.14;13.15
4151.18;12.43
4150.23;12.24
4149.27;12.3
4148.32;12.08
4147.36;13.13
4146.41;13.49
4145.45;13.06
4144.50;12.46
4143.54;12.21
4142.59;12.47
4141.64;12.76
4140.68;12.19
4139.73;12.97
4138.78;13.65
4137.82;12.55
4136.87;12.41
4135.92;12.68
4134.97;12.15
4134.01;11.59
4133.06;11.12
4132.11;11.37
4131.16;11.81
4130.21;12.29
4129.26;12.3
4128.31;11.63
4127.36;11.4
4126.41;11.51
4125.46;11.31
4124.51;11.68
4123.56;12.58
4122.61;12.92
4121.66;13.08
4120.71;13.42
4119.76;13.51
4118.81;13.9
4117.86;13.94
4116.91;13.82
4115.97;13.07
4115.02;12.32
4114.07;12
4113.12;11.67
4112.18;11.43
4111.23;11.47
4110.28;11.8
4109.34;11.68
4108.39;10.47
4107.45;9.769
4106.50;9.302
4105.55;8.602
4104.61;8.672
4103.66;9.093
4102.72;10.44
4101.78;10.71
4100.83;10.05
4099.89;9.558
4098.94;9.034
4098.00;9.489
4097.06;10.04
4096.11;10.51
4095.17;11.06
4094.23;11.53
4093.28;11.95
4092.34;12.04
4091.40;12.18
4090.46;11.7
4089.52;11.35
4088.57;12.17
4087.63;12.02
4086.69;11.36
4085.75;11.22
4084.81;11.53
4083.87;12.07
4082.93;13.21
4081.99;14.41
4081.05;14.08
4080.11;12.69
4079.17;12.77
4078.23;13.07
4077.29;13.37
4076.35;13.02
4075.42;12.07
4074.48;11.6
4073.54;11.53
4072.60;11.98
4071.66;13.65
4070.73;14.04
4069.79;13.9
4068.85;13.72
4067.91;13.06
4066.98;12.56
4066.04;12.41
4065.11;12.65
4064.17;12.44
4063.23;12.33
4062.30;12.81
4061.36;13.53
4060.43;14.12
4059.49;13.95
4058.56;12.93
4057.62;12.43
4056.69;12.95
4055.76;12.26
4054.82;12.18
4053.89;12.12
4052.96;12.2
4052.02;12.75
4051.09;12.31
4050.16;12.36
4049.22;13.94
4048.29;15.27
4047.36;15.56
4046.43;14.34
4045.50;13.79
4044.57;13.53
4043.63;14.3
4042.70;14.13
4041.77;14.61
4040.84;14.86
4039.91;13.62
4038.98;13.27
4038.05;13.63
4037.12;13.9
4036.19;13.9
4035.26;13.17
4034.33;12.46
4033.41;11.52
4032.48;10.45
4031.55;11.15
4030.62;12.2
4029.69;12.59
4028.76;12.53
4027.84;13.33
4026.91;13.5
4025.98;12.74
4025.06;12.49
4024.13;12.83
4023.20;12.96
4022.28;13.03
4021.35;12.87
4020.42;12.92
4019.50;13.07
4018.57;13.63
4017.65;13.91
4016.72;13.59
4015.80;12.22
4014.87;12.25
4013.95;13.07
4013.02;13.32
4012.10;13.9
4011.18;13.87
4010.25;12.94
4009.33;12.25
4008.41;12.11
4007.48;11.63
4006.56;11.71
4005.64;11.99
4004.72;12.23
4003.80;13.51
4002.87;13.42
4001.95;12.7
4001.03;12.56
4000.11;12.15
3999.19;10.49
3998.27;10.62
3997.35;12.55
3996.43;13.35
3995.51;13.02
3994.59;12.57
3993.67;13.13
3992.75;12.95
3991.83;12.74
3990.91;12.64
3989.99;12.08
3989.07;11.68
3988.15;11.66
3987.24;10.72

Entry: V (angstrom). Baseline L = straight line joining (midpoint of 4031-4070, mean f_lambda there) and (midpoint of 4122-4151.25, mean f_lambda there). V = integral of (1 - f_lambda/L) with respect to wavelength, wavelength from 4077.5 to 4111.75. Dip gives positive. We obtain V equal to 4.1 angstrom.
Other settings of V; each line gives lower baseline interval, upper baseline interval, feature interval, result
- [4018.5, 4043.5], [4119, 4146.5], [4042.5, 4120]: 2.85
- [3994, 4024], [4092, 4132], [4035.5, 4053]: -2.25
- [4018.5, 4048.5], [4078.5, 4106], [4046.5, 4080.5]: -2.09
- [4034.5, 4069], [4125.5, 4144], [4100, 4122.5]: 1.78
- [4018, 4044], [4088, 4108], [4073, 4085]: -1.68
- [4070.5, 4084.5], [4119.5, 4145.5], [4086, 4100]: 1.77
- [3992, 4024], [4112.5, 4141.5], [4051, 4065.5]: -0.19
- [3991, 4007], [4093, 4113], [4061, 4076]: -2.35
